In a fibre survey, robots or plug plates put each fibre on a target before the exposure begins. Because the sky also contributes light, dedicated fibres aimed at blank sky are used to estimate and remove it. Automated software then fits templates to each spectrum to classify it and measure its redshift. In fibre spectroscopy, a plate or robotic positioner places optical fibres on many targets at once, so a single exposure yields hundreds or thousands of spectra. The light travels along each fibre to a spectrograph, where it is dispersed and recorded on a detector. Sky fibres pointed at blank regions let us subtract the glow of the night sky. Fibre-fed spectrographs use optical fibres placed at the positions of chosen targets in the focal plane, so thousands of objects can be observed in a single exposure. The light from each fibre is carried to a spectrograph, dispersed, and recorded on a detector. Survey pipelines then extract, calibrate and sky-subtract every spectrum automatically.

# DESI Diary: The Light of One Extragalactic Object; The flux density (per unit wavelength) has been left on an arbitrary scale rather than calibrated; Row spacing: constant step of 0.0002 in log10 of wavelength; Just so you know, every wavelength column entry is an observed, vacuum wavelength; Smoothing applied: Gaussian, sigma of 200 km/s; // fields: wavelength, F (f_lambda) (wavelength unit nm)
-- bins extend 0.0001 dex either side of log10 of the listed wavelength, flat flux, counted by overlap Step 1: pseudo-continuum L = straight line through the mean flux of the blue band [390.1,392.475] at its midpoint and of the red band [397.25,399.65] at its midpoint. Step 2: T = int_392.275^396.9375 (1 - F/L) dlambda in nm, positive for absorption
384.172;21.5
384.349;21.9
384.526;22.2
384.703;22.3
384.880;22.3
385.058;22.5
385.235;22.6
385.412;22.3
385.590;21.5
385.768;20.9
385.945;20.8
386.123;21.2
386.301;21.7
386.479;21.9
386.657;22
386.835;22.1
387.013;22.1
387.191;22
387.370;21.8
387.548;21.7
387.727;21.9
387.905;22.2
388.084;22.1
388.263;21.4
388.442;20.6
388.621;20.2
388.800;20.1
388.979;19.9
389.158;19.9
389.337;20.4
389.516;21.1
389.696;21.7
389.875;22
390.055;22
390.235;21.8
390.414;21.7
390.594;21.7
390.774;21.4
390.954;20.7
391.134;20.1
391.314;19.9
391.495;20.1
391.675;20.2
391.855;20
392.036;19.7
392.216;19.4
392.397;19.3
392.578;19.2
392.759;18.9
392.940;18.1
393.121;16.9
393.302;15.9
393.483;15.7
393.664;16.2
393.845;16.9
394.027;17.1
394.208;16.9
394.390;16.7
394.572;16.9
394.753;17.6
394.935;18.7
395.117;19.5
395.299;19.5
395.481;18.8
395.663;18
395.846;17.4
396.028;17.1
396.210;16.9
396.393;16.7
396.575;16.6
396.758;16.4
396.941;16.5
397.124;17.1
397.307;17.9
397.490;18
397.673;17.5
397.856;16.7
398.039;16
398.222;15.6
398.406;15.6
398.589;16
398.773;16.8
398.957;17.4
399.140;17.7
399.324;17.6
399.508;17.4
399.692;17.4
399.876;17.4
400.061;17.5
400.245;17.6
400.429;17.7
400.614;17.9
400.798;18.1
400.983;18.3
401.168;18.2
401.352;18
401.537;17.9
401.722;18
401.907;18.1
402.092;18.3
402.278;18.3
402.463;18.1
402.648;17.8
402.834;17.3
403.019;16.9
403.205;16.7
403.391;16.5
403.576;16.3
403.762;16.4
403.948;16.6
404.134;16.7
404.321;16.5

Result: 0.33 nm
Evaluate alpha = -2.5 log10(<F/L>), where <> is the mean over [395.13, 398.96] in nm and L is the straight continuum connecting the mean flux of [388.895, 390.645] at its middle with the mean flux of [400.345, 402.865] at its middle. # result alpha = 0.128 mag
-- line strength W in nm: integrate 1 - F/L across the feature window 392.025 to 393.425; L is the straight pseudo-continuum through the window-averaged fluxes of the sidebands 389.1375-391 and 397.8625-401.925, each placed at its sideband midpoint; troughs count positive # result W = 0.14 nm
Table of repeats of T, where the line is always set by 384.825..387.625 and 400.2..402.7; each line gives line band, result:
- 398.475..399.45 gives 0.082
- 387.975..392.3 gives 0.020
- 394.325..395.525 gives 0.086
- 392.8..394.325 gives 0.246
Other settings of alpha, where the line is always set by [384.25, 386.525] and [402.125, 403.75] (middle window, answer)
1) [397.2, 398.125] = 0.08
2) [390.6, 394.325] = 0.07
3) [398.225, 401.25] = 0.04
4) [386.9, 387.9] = -0.03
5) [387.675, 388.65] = -0.02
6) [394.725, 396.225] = 0.05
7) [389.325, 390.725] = -0.05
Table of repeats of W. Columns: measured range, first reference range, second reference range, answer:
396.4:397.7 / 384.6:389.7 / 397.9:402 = 0.085 nm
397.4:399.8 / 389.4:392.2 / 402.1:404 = 0.208 nm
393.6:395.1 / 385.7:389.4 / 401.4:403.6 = 0.179 nm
